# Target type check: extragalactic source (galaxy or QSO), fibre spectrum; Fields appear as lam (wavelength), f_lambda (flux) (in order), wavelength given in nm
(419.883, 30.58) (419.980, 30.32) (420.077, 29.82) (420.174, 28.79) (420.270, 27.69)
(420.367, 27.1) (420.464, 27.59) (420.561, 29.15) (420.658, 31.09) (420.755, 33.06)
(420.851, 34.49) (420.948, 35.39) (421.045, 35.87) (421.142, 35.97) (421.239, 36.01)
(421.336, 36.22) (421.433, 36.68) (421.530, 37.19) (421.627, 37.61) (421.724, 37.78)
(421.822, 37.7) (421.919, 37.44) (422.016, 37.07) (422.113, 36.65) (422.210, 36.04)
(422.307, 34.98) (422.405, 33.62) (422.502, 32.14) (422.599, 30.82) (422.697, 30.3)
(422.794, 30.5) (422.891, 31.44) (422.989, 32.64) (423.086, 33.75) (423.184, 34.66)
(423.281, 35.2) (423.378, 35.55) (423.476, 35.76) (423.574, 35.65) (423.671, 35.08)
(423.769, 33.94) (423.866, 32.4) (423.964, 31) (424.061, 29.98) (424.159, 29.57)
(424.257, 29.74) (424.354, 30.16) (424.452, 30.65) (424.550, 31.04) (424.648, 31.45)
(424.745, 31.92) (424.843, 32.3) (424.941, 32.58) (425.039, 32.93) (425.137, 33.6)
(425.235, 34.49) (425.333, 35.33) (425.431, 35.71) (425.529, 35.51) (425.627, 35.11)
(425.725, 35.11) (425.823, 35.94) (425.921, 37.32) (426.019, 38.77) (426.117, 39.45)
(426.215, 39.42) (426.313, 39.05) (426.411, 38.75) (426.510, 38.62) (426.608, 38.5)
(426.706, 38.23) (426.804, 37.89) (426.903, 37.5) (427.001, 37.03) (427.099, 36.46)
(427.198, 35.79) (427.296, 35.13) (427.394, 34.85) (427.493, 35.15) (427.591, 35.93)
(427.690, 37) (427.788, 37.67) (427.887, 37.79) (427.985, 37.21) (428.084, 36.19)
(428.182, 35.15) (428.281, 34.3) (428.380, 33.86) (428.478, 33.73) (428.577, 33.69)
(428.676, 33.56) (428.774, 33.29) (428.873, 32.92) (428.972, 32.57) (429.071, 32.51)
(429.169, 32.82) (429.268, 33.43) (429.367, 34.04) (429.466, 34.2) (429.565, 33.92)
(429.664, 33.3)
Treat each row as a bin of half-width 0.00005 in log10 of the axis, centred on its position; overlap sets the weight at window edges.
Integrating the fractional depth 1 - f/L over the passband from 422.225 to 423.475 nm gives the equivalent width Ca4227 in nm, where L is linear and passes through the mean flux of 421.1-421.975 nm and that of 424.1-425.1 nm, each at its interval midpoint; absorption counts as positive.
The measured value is 0.05 nm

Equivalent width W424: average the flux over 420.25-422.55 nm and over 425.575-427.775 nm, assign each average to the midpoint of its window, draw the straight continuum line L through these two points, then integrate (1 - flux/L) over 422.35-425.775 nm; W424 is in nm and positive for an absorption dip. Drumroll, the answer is 0.28 nm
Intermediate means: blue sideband 34.4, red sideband 37.2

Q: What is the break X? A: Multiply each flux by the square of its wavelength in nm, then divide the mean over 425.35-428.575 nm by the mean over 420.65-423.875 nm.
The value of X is 1.08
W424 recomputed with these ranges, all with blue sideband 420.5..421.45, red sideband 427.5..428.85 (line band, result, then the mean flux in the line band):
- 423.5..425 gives 0.12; 31.9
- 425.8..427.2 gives -0.12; 38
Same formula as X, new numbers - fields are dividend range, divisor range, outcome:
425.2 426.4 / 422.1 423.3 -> 1.13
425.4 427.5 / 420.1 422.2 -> 1.12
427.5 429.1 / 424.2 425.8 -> 1.07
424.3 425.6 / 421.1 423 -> 0.95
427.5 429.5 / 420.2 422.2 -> 1.04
